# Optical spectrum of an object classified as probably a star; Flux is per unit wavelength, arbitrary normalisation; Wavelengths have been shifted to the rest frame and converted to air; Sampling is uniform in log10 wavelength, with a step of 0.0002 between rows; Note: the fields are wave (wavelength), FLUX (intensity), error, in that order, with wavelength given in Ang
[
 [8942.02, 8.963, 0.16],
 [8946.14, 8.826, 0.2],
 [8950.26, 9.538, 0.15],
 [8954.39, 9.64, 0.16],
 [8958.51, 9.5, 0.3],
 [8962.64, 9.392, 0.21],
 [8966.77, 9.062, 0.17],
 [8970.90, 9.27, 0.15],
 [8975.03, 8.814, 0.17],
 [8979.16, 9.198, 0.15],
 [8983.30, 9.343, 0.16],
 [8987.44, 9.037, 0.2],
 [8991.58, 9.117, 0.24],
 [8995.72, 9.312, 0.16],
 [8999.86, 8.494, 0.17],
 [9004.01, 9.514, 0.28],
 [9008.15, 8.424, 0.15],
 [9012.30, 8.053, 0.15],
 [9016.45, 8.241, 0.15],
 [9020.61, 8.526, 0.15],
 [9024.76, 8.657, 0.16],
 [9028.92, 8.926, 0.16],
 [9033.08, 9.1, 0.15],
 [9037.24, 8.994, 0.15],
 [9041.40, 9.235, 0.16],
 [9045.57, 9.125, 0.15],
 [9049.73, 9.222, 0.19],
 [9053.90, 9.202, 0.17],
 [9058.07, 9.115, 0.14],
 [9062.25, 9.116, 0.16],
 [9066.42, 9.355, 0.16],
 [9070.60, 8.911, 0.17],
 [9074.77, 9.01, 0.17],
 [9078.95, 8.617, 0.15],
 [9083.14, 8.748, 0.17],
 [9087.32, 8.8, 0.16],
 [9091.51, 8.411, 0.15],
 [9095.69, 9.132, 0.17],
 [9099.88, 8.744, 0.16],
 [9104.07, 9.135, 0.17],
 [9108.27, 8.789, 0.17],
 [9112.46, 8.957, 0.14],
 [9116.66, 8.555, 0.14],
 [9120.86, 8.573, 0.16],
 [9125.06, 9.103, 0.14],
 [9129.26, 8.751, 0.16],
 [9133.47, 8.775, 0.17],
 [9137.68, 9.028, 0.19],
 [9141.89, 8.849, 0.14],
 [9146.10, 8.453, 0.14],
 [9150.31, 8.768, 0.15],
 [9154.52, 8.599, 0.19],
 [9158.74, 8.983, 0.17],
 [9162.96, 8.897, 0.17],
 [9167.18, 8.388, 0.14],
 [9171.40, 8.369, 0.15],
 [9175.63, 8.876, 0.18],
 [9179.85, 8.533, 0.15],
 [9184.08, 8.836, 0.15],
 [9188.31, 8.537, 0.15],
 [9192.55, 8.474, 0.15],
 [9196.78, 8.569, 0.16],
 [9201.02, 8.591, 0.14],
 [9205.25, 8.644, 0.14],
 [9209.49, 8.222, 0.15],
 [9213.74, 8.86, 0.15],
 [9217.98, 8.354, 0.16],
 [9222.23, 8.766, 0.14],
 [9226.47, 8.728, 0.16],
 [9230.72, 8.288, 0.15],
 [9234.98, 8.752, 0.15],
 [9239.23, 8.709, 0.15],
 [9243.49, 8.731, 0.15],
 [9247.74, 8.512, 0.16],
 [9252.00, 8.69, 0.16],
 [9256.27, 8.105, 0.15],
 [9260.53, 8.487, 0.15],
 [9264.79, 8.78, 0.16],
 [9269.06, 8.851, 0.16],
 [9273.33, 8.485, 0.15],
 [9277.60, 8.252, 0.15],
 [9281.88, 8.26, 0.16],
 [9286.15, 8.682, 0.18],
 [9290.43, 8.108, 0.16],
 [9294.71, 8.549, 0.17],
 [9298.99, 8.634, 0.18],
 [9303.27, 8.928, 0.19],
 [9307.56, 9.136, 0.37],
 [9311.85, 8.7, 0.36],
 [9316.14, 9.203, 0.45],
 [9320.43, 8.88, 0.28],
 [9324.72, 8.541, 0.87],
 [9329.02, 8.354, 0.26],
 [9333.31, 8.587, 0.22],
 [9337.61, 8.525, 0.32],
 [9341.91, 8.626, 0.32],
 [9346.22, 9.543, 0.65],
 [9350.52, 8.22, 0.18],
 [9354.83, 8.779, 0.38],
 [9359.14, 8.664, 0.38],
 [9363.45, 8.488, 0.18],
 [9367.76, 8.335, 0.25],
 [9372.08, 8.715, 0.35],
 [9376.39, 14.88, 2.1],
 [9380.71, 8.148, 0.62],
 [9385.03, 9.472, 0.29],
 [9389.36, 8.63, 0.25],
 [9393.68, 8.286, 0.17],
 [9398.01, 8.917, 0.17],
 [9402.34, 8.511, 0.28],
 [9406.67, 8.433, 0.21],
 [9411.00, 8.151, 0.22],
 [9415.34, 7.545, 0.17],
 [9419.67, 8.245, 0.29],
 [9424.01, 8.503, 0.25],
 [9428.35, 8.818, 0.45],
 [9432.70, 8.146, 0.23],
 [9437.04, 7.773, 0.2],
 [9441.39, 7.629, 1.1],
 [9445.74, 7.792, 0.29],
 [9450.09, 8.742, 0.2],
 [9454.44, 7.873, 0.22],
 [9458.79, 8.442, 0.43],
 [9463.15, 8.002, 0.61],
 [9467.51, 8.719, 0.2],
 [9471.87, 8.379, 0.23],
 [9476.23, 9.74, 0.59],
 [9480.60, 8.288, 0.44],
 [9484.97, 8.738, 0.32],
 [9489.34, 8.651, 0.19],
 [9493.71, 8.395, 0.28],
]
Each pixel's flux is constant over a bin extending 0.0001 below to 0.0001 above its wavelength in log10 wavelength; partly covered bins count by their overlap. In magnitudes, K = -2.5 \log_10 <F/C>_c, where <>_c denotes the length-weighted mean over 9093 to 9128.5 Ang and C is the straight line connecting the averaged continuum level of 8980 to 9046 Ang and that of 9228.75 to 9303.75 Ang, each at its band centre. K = -0.01 mag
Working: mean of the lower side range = 8.88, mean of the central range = 8.86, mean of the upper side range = 8.54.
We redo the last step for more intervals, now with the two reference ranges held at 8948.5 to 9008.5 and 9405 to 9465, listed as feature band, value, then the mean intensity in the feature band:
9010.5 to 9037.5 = 0.06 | 8.62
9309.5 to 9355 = -0.04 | 8.72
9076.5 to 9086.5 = 0.03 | 8.71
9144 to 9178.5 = 0.01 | 8.67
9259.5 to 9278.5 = -0.01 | 8.6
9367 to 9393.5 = -0.17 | 9.66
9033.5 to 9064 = -0.01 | 9.14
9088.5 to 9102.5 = 0.02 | 8.78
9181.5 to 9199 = 0.01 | 8.6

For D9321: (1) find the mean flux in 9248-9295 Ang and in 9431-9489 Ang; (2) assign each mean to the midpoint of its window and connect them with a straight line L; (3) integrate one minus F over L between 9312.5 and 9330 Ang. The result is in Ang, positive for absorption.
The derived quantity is -0.68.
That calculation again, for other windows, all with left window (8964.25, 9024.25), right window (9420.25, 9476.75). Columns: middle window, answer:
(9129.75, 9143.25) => -0.3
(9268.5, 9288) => 0.1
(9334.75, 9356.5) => -0.8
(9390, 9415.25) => -0.1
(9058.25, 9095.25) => -0.5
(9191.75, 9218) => 0.2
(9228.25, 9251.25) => -0.1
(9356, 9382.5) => -3.5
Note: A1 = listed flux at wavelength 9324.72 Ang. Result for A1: 8.541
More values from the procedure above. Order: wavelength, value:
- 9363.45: 8.488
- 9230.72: 8.288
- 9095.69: 9.132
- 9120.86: 8.573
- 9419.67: 8.245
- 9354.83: 8.779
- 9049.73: 9.222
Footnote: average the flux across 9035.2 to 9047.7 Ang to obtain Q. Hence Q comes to 9.12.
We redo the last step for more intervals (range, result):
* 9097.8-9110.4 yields 8.89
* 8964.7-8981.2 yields 9.09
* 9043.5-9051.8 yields 9.18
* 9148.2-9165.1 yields 8.81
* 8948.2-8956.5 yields 9.59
